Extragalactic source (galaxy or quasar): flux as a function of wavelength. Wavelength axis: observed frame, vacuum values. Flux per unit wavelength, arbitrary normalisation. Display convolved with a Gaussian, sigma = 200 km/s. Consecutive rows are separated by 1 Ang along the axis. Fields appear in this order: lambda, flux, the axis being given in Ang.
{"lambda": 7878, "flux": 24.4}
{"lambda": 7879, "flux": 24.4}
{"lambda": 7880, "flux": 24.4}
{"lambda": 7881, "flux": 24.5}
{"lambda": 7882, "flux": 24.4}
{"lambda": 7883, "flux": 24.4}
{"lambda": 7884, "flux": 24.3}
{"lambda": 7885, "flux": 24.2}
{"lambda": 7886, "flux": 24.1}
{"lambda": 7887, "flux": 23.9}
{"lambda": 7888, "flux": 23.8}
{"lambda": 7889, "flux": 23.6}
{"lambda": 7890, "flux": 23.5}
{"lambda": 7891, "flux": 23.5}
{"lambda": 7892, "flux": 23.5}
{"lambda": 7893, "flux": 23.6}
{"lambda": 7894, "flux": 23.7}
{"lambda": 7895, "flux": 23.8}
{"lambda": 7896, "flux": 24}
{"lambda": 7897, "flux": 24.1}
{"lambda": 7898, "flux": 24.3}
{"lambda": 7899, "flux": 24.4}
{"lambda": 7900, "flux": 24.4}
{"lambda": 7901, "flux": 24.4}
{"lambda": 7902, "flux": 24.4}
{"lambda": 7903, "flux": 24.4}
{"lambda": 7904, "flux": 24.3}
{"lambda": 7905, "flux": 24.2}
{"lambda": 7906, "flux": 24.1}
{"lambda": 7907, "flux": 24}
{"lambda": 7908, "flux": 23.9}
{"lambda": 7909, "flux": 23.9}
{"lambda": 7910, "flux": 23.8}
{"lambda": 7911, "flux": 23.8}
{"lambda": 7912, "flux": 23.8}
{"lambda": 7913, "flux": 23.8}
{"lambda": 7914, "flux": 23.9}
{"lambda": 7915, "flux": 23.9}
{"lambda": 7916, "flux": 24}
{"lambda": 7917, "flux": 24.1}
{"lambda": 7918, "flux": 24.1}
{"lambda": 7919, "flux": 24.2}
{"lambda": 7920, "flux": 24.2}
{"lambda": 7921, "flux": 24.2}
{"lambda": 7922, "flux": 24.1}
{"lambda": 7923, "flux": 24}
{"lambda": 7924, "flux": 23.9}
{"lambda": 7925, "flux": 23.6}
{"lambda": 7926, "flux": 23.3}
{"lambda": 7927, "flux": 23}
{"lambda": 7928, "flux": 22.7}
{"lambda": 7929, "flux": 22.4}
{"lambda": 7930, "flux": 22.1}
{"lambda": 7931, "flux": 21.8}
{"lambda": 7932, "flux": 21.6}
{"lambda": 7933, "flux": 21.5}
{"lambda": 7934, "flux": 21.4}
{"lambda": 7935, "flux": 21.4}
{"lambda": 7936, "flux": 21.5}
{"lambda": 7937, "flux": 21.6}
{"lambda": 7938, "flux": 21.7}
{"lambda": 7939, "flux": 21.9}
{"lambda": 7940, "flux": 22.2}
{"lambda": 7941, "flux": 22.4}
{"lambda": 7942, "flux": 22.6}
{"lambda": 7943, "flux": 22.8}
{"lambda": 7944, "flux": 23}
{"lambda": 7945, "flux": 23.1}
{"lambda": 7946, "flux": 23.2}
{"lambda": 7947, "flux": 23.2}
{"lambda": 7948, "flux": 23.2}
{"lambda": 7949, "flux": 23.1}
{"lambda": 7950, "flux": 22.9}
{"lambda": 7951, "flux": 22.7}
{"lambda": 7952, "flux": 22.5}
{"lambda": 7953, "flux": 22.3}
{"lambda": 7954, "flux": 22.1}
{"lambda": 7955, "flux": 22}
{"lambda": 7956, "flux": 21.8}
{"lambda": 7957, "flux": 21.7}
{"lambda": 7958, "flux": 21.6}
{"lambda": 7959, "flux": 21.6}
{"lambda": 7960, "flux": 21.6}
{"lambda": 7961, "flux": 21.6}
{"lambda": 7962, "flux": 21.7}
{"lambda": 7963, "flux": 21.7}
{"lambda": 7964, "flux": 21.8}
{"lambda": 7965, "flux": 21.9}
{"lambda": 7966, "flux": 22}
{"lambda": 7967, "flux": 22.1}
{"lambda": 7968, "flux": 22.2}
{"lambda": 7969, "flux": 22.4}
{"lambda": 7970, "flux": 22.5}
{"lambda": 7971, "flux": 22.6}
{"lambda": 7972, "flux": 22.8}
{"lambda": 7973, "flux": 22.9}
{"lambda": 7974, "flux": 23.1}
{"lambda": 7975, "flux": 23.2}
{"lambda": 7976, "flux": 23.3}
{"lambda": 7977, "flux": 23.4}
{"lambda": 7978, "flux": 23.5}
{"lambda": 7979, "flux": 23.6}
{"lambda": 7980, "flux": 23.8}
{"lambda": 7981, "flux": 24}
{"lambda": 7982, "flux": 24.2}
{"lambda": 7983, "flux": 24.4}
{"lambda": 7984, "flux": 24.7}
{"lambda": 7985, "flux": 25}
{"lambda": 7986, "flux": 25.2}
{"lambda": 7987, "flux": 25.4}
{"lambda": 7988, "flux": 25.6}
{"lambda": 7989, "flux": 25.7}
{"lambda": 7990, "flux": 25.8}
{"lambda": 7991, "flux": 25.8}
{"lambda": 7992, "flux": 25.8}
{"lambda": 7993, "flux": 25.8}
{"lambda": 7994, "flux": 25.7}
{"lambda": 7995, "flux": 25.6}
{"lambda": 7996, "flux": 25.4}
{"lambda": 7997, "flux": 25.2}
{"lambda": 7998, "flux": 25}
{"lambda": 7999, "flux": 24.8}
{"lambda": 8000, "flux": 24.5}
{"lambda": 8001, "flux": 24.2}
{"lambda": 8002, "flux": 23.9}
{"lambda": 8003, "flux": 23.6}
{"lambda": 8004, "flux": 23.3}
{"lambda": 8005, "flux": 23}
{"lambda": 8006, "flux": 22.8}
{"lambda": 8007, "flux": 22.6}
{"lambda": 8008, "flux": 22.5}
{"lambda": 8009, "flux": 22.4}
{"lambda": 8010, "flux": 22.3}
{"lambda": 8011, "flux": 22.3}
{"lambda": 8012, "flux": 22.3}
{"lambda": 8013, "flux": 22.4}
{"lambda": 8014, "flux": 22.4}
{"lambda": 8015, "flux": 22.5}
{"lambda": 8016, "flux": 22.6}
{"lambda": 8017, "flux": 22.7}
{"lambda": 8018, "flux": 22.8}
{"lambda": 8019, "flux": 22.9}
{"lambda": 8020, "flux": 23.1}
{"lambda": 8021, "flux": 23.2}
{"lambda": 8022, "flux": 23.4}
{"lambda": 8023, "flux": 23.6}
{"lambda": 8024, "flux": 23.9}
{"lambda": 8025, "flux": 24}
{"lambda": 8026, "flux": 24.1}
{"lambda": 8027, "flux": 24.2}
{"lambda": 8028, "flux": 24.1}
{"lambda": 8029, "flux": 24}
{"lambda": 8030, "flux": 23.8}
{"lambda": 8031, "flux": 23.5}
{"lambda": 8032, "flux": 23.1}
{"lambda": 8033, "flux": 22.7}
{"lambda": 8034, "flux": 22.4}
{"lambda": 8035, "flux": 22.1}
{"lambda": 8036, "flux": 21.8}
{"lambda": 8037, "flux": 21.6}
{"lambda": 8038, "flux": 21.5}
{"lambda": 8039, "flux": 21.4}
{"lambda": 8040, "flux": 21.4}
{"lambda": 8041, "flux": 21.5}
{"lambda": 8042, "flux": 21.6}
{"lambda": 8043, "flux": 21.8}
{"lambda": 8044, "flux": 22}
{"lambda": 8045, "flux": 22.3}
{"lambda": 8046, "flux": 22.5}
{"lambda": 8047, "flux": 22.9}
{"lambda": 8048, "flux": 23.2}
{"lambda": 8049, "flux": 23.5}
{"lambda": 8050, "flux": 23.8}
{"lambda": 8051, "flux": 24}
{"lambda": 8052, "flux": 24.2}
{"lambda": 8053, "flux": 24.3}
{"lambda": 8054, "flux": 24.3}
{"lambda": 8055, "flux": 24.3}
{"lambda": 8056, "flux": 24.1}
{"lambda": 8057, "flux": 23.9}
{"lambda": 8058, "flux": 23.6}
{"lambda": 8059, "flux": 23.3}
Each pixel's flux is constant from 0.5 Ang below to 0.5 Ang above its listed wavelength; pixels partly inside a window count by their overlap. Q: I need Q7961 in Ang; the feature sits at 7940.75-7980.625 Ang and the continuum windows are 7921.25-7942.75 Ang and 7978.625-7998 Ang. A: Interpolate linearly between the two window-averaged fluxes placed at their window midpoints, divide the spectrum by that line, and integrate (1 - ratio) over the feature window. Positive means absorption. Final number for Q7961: 2.1 Ang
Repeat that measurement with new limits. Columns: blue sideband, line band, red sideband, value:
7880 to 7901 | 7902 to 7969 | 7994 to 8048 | 2.4 Ang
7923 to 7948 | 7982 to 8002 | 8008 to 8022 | -2.3 Ang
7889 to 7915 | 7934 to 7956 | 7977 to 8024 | 1.4 Ang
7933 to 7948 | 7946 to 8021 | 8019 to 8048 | -2.6 Ang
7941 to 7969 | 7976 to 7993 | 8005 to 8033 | -1.6 Ang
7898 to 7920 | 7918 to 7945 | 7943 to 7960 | 0.6 Ang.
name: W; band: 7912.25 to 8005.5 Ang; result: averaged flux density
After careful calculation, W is 23.3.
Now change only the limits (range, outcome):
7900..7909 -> 24.2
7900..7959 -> 23.1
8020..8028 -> 23.8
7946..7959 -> 22.4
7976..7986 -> 24.1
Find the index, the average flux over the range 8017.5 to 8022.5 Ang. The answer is 23.1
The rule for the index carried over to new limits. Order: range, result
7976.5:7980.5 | 23.6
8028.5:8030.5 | 23.9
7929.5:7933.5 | 21.8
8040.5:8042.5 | 21.6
